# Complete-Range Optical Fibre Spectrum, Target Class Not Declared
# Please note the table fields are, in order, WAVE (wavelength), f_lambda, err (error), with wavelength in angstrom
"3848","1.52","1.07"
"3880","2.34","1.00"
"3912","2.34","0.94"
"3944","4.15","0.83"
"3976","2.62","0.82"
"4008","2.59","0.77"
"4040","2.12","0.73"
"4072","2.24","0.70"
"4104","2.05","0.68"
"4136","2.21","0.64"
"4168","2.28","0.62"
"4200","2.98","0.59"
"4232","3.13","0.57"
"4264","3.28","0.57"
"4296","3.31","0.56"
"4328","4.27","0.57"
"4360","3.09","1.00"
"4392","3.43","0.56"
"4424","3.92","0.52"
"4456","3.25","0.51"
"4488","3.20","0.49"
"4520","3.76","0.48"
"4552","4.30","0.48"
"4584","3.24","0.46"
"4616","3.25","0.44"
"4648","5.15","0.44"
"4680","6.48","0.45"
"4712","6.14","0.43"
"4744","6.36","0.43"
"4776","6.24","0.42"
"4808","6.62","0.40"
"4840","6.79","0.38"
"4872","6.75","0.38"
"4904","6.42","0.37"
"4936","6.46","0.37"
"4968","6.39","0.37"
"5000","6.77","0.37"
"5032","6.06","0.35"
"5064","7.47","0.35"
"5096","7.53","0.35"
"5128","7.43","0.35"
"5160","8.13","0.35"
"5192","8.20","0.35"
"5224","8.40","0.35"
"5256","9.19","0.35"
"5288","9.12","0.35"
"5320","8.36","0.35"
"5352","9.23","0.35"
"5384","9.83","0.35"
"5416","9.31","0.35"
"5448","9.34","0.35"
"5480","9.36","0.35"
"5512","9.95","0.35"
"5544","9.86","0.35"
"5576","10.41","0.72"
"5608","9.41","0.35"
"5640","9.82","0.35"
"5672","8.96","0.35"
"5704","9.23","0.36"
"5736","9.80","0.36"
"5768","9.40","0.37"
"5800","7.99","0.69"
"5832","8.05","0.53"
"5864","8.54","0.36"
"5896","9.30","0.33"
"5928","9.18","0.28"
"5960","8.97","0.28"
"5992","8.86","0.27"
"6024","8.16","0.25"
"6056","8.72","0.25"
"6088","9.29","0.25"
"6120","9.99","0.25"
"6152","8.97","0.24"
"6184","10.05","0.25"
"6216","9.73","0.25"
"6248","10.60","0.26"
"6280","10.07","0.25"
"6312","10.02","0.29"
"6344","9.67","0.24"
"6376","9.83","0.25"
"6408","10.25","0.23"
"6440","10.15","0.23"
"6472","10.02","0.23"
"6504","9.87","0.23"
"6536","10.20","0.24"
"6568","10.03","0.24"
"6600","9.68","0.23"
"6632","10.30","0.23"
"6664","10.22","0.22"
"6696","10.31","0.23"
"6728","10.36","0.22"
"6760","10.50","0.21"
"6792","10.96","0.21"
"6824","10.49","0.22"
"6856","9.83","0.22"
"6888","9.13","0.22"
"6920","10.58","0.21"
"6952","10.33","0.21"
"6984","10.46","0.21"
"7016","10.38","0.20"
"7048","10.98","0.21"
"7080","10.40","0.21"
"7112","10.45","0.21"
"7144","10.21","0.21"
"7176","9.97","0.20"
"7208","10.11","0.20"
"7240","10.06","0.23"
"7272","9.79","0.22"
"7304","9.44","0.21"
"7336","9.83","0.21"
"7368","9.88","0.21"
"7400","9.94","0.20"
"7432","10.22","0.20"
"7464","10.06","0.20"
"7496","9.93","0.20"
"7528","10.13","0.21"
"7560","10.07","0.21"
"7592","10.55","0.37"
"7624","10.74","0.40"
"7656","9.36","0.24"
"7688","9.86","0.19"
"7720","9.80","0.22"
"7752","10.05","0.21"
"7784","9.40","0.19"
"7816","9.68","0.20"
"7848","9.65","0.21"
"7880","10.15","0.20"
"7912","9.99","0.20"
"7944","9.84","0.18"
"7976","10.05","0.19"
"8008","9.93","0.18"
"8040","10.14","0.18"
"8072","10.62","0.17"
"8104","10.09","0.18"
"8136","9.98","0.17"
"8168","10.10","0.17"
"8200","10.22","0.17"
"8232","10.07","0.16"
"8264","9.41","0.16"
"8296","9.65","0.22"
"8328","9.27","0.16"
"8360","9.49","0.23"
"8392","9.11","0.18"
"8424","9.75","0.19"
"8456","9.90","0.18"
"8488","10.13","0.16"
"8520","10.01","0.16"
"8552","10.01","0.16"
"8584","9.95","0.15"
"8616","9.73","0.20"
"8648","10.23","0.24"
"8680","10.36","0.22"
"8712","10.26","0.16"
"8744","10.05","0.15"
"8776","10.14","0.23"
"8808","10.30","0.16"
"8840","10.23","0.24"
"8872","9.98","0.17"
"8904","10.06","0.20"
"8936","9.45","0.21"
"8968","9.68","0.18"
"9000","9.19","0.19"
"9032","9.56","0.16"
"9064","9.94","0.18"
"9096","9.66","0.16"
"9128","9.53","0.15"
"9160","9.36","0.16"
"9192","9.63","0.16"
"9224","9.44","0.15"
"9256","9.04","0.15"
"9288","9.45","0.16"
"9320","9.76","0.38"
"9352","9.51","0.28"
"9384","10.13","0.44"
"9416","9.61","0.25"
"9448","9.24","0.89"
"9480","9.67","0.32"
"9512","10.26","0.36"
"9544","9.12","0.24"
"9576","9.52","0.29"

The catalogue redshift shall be 0.166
